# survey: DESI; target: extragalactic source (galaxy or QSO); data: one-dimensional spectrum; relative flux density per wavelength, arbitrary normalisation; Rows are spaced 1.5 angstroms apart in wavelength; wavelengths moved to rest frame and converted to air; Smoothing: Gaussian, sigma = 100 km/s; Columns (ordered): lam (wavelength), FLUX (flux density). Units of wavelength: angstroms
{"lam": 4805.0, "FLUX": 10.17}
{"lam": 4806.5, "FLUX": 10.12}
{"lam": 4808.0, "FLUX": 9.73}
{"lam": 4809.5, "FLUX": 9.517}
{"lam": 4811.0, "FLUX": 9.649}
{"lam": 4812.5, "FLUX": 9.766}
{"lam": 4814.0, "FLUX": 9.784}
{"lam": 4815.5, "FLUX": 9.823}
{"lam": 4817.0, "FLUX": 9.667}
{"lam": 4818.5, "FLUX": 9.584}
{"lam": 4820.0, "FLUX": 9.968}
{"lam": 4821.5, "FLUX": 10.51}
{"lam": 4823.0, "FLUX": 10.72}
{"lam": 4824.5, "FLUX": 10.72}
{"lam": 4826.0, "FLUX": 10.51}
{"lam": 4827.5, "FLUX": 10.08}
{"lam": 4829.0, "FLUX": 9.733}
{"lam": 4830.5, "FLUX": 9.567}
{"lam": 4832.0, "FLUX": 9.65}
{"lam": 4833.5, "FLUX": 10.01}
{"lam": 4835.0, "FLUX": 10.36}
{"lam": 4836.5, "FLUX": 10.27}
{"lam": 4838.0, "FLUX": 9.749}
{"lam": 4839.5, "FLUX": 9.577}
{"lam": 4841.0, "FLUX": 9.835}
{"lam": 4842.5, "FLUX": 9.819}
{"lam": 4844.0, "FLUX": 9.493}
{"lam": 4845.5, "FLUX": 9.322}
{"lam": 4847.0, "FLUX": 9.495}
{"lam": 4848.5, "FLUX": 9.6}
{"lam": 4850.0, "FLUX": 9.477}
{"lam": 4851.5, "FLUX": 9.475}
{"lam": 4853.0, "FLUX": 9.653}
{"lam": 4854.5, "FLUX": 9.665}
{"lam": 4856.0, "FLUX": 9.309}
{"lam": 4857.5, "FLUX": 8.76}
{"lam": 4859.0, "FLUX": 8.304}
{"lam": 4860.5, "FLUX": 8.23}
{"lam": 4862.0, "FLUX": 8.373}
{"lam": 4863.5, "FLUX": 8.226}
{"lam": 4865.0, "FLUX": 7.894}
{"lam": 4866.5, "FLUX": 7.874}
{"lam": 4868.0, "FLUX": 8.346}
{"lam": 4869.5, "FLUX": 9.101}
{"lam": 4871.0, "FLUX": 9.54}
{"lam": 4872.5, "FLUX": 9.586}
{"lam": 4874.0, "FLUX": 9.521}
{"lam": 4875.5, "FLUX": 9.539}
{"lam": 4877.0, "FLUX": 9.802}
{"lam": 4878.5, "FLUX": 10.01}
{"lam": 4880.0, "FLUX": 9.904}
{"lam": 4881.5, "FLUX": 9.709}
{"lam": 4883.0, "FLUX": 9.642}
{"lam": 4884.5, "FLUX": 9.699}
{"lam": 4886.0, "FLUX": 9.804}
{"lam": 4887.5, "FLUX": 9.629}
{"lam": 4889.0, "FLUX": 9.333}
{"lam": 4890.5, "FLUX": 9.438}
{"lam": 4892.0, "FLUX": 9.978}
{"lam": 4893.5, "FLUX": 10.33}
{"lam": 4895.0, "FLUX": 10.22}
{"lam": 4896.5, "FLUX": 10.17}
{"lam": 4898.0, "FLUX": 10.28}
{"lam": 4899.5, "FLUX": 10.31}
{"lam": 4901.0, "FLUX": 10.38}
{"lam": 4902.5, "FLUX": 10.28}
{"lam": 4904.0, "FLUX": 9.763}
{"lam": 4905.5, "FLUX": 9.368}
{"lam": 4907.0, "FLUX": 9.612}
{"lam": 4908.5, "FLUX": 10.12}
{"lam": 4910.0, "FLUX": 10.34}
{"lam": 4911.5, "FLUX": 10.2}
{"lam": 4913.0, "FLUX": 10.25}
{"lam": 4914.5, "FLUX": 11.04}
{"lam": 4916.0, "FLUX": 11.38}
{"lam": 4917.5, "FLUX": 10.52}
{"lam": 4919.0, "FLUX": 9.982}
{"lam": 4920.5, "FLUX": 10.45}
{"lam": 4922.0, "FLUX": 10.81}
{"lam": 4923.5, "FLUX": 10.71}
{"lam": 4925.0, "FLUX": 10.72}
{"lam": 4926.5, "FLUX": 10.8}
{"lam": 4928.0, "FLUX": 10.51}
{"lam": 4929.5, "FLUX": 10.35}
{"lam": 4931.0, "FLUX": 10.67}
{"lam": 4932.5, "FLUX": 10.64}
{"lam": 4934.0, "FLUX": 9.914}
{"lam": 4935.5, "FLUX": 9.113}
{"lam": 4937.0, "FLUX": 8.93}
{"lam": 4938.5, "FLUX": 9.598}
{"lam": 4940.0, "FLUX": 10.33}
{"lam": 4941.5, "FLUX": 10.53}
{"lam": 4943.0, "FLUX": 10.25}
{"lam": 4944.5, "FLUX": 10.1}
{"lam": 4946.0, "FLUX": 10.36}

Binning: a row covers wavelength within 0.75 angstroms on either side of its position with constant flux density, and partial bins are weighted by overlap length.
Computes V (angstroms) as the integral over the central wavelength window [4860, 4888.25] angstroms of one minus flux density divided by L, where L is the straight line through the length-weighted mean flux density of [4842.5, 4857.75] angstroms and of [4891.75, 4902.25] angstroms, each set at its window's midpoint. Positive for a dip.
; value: 2.0 angstroms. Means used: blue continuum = 9.47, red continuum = 10.3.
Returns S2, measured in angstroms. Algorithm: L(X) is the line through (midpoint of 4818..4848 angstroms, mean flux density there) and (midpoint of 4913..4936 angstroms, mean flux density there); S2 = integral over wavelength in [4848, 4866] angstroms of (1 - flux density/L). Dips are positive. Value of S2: 2.1 angstroms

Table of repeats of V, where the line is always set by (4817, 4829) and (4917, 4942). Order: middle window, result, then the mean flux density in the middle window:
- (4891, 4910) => 0.3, 10.1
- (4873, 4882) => 0.4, 9.74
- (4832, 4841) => 0.2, 9.95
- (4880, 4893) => 0.7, 9.68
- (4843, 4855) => 0.8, 9.53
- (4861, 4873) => 1.9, 8.59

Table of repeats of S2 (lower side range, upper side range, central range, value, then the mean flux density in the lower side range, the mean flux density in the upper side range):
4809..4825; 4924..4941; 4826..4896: 4.0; 9.97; 10.2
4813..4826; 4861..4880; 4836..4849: -0.1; 10.1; 9.01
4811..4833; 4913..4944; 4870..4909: 1.5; 9.99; 10.4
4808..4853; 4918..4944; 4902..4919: -0.1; 9.85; 10.3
